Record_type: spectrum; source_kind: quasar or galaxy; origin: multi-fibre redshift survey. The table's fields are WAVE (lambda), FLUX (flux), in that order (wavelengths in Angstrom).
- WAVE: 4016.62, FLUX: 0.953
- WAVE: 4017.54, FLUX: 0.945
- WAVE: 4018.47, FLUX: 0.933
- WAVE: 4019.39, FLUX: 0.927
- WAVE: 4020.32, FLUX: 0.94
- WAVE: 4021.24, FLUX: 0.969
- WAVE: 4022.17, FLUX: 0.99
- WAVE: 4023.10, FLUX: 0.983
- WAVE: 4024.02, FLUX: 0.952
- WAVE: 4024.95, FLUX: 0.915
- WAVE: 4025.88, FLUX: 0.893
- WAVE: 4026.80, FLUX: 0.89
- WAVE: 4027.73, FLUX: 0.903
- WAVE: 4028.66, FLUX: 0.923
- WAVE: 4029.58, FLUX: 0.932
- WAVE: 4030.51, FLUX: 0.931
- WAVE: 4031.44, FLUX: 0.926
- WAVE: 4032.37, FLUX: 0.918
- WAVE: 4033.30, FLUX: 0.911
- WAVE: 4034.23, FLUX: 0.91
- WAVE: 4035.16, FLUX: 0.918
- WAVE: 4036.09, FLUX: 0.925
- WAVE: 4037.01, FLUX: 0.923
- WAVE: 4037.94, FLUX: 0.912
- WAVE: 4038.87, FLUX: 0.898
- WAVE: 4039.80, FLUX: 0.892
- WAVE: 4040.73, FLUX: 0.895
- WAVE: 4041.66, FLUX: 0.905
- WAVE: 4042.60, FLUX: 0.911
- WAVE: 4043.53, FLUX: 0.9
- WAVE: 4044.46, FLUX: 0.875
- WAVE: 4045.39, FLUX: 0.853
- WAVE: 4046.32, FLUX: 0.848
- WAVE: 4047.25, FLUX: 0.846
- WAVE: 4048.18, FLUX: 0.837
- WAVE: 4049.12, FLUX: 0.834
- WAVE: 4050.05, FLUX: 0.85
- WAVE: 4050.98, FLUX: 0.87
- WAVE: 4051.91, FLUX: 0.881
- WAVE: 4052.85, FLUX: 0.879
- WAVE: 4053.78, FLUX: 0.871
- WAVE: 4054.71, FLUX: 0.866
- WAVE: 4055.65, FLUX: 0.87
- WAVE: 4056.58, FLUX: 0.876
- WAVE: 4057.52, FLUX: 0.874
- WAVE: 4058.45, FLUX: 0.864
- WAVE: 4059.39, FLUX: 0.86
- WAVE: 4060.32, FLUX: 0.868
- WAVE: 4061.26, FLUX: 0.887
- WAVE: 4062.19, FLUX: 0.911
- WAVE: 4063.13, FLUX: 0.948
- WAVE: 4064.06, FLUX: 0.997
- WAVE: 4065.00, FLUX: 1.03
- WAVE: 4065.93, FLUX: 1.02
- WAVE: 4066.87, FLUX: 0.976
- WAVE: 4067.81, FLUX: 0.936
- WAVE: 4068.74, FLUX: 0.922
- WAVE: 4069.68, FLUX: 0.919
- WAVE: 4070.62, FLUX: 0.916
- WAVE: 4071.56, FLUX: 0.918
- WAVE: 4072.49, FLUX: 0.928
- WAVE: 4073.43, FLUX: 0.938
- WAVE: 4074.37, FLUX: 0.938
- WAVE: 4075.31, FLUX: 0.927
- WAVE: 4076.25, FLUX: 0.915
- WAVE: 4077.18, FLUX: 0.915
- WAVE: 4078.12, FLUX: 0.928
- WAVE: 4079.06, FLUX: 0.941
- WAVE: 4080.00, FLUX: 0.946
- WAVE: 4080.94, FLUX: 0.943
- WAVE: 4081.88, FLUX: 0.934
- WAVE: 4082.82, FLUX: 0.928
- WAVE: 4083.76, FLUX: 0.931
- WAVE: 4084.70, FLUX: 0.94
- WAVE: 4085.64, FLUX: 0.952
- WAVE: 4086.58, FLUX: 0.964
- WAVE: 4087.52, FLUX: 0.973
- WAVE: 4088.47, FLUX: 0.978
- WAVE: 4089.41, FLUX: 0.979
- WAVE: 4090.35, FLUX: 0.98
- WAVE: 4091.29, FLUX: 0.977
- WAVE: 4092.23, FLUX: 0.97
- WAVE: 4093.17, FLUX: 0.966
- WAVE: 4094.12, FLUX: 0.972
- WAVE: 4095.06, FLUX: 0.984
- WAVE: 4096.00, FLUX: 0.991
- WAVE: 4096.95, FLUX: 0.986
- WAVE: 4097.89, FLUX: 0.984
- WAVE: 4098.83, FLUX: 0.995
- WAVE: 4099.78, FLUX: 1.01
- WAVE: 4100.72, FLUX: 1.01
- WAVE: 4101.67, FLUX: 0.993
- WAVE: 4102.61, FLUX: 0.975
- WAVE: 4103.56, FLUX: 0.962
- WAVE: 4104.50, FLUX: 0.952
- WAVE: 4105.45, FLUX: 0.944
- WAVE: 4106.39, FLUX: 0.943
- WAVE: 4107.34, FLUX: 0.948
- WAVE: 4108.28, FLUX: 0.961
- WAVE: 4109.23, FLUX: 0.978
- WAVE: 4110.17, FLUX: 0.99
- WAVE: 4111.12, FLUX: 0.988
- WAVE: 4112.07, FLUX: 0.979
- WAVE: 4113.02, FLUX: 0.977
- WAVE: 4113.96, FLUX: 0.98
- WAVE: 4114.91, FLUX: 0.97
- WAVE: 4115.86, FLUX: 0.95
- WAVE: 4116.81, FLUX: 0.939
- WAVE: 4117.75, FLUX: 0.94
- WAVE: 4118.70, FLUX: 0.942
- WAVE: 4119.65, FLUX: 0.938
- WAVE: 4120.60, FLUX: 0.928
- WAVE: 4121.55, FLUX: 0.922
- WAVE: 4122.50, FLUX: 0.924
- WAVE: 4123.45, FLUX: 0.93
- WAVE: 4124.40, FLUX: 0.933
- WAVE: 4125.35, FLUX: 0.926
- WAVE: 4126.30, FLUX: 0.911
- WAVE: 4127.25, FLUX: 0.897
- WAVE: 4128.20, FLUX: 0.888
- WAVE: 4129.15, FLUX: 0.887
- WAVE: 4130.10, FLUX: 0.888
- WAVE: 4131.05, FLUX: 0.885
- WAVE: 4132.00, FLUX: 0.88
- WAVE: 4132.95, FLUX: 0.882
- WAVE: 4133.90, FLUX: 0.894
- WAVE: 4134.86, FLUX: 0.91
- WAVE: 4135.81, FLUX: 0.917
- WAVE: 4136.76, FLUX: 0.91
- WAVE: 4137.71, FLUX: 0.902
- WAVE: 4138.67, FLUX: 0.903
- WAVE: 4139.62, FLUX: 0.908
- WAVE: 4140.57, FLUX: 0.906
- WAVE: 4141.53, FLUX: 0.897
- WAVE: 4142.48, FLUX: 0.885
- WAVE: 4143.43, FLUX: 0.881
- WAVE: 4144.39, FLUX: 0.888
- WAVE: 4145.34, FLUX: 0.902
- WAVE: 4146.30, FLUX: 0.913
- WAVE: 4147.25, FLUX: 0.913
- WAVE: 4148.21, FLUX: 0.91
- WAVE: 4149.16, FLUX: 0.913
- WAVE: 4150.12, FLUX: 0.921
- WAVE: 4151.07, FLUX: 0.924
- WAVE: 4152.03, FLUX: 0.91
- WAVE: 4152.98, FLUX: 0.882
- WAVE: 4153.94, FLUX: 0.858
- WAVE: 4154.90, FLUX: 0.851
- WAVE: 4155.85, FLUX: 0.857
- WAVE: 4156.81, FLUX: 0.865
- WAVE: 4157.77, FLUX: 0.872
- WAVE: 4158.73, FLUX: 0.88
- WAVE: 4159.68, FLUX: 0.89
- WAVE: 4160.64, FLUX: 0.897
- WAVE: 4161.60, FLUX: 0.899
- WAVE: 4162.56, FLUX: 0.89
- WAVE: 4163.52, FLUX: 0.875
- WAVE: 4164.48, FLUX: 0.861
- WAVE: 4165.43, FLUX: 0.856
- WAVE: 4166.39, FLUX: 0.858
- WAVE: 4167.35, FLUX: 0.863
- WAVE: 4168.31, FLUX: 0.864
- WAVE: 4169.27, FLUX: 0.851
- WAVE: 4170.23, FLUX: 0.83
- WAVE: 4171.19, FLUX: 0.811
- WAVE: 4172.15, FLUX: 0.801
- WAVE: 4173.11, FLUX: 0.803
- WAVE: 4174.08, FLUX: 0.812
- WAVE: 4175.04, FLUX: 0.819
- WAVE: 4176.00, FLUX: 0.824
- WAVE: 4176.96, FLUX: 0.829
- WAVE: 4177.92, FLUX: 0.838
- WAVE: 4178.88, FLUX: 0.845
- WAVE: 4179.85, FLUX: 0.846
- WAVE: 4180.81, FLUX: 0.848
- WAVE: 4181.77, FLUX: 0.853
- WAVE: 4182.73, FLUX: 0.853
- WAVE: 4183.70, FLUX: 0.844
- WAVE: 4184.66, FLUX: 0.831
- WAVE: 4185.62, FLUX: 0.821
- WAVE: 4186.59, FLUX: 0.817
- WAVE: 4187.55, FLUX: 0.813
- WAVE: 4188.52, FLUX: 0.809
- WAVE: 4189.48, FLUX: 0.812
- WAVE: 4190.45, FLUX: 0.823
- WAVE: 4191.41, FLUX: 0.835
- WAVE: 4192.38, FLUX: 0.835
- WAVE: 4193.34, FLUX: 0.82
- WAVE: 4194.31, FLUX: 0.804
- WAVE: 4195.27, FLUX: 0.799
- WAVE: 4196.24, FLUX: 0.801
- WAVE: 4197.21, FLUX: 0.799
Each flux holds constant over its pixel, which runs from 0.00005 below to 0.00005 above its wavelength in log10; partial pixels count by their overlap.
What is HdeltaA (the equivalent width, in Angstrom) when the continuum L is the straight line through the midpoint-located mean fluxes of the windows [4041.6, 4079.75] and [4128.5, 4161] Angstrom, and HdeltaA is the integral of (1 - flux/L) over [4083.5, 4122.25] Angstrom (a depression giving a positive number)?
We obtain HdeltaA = -2.9 Angstrom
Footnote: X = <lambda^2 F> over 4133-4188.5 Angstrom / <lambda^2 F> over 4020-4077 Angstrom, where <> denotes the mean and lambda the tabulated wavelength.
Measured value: 1.0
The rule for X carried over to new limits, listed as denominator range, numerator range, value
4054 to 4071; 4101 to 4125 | 1.07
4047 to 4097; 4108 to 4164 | 1.01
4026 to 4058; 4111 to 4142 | 1.08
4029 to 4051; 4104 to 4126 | 1.10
